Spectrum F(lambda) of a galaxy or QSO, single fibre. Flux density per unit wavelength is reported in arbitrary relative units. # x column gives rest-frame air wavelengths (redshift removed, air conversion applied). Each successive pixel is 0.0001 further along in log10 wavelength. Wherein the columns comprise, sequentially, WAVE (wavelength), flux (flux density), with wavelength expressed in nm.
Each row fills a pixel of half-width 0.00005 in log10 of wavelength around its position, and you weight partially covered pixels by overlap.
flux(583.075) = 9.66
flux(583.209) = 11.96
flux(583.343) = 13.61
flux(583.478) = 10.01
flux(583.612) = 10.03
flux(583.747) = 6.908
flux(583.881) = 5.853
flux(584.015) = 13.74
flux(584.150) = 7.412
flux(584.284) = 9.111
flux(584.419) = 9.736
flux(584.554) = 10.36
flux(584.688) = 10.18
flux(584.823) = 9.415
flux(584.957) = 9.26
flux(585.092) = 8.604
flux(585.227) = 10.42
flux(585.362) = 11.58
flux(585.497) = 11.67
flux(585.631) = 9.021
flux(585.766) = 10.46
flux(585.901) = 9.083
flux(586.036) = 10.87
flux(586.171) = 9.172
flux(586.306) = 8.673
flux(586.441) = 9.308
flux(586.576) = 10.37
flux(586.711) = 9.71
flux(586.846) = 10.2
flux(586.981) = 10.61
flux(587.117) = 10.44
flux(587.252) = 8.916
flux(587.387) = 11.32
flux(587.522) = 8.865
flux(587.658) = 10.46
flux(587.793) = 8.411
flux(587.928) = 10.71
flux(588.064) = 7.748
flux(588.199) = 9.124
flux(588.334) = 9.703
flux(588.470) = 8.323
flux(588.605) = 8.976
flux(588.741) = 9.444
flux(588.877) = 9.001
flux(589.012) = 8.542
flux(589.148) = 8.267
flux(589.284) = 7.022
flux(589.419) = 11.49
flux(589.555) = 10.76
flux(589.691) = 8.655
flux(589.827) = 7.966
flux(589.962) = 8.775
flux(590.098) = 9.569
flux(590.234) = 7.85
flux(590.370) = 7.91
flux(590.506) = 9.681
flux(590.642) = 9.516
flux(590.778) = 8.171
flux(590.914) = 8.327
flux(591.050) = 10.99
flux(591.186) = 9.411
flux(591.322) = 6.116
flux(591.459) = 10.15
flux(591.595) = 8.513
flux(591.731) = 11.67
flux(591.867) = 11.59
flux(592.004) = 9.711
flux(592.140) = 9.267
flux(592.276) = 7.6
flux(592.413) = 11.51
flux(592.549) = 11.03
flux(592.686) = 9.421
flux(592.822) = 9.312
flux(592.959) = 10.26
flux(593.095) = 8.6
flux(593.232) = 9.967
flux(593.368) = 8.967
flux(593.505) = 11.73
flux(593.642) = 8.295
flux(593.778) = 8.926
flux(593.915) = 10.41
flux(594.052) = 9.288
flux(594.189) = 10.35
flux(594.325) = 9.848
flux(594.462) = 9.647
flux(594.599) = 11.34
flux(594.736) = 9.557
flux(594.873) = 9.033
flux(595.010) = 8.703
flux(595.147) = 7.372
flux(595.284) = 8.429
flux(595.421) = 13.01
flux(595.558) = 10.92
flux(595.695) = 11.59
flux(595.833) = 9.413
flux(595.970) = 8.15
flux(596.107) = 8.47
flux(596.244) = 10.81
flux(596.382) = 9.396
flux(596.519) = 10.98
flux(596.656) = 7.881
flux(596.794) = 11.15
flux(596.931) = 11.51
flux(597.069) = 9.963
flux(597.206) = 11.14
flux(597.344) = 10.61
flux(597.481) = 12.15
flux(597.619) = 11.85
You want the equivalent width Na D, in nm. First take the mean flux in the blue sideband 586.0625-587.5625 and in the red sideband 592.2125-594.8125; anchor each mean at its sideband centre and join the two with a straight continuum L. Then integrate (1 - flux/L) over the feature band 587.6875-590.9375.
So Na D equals 0.29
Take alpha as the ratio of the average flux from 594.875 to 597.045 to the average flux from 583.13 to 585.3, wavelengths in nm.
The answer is 1.0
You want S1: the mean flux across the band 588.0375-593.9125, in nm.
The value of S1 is 9.28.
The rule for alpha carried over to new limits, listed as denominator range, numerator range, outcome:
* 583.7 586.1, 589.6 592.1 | 0.95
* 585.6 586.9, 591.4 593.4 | 1.02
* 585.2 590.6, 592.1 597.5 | 1.04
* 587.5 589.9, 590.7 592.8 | 1.05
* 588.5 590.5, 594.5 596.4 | 1.10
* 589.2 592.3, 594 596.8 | 1.06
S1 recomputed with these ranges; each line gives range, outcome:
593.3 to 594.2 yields 9.67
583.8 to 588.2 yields 9.72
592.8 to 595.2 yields 9.55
